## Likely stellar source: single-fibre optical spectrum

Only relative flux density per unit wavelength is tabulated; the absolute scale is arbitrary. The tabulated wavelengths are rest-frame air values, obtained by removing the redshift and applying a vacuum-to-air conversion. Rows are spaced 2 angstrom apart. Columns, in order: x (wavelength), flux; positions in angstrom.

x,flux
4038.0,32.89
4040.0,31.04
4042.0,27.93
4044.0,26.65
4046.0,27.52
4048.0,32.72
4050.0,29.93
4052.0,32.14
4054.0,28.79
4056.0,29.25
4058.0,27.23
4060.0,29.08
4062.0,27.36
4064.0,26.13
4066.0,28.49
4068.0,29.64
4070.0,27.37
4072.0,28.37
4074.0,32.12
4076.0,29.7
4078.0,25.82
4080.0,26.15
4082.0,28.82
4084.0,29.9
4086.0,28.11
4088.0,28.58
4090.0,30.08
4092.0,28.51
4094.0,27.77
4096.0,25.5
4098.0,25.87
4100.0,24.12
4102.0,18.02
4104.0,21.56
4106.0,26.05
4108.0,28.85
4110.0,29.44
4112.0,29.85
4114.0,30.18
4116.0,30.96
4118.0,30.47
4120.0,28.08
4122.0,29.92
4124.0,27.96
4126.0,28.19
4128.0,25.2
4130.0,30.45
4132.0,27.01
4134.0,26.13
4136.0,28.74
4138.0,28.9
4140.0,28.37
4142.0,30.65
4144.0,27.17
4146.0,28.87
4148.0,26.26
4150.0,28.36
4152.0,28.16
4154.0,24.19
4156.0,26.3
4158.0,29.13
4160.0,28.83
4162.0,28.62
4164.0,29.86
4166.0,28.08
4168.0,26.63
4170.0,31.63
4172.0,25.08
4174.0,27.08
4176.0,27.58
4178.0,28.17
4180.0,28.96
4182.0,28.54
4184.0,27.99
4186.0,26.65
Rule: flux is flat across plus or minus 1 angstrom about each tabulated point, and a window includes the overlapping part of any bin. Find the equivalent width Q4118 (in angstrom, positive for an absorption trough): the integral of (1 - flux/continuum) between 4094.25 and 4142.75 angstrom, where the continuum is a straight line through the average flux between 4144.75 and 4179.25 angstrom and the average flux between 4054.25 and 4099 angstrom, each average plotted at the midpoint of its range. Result 0.9 angstrom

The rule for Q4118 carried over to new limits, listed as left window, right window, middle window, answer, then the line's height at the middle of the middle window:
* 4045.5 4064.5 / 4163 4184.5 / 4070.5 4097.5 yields 0.51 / 28.9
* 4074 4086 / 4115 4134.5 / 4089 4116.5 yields 1.57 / 28.5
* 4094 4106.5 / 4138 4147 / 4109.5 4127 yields -2.42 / 25.9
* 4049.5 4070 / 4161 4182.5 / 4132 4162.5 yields 0.47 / 28.3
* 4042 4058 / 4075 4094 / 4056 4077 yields 0.20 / 28.9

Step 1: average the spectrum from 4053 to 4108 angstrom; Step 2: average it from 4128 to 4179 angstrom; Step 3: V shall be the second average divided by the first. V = 1.0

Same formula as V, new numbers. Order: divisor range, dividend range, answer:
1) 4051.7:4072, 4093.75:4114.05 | 0.91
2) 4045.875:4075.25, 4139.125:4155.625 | 0.95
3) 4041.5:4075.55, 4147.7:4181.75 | 0.96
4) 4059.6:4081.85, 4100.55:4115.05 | 0.93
